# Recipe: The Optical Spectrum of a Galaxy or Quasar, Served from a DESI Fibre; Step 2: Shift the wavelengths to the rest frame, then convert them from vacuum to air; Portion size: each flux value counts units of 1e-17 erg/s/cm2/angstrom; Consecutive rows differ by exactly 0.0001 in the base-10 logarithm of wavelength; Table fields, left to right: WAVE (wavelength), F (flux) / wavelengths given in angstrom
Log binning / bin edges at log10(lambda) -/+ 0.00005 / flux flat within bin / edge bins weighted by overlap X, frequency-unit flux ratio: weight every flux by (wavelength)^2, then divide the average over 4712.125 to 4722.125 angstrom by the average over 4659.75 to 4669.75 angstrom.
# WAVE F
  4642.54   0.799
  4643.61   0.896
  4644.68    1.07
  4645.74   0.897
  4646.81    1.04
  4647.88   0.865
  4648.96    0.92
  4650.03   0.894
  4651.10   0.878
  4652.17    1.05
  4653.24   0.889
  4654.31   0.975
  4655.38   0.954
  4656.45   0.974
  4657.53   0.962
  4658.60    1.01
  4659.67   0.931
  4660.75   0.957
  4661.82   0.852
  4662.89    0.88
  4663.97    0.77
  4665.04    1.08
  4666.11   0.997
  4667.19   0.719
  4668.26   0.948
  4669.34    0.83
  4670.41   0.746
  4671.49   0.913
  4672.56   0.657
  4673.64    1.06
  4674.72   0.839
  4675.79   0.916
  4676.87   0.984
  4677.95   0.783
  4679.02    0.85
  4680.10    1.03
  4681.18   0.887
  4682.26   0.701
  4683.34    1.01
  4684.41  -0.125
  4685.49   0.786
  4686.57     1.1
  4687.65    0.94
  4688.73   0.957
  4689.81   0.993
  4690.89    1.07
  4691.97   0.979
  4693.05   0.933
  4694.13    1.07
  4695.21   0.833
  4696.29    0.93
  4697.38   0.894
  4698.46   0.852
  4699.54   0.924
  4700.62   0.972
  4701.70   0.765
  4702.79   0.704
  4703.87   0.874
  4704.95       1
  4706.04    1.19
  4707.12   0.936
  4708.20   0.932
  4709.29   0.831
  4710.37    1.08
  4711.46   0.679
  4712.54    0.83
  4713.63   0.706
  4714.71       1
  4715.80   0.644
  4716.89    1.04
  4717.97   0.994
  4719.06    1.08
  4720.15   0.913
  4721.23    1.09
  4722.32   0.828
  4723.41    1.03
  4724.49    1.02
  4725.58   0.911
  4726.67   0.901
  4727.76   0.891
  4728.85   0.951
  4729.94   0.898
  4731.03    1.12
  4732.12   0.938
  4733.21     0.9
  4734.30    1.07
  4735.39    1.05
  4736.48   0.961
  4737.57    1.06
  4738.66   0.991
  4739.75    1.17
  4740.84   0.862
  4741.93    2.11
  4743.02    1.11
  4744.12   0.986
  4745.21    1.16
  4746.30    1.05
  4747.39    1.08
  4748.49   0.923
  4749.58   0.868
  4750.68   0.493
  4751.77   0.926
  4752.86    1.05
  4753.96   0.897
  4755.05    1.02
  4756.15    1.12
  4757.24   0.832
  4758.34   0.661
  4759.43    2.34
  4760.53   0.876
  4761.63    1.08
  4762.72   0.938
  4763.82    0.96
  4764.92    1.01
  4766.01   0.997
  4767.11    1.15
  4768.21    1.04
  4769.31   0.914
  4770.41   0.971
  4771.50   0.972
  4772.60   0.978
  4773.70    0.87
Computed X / 1.05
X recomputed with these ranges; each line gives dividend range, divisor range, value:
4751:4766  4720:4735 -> 1.10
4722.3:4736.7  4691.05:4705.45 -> 1.08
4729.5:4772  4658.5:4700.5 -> 1.21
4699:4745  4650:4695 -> 1.11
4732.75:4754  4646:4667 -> 1.15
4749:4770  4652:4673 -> 1.16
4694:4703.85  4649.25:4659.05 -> 0.93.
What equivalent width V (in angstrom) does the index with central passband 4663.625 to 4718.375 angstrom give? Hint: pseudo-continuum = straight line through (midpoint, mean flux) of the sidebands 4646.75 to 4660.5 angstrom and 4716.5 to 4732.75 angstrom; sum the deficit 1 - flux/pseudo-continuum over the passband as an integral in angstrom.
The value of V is 4.4 angstrom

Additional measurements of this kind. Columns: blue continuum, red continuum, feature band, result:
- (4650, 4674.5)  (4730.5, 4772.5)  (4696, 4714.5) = 1.6 angstrom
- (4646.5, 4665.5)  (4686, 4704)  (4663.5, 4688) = 2.3 angstrom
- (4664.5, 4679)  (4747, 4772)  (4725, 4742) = -0.9 angstrom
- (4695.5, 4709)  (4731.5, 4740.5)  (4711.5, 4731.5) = 0.9 angstrom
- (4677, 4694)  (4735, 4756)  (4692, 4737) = 0.9 angstrom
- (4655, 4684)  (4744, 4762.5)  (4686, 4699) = -0.5 angstrom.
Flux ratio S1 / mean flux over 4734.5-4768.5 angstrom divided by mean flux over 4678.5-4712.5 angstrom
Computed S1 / 1.19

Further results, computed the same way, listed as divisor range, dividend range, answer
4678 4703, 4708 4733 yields 1.06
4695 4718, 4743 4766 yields 1.14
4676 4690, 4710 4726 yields 1.10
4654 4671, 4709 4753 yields 1.08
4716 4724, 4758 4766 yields 1.15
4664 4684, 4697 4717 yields 1.01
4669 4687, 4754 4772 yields 1.28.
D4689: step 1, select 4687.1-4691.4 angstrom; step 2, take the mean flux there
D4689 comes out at 0.989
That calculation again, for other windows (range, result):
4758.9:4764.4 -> 1.23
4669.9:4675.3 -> 0.844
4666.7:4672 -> 0.832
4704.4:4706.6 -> 1.09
